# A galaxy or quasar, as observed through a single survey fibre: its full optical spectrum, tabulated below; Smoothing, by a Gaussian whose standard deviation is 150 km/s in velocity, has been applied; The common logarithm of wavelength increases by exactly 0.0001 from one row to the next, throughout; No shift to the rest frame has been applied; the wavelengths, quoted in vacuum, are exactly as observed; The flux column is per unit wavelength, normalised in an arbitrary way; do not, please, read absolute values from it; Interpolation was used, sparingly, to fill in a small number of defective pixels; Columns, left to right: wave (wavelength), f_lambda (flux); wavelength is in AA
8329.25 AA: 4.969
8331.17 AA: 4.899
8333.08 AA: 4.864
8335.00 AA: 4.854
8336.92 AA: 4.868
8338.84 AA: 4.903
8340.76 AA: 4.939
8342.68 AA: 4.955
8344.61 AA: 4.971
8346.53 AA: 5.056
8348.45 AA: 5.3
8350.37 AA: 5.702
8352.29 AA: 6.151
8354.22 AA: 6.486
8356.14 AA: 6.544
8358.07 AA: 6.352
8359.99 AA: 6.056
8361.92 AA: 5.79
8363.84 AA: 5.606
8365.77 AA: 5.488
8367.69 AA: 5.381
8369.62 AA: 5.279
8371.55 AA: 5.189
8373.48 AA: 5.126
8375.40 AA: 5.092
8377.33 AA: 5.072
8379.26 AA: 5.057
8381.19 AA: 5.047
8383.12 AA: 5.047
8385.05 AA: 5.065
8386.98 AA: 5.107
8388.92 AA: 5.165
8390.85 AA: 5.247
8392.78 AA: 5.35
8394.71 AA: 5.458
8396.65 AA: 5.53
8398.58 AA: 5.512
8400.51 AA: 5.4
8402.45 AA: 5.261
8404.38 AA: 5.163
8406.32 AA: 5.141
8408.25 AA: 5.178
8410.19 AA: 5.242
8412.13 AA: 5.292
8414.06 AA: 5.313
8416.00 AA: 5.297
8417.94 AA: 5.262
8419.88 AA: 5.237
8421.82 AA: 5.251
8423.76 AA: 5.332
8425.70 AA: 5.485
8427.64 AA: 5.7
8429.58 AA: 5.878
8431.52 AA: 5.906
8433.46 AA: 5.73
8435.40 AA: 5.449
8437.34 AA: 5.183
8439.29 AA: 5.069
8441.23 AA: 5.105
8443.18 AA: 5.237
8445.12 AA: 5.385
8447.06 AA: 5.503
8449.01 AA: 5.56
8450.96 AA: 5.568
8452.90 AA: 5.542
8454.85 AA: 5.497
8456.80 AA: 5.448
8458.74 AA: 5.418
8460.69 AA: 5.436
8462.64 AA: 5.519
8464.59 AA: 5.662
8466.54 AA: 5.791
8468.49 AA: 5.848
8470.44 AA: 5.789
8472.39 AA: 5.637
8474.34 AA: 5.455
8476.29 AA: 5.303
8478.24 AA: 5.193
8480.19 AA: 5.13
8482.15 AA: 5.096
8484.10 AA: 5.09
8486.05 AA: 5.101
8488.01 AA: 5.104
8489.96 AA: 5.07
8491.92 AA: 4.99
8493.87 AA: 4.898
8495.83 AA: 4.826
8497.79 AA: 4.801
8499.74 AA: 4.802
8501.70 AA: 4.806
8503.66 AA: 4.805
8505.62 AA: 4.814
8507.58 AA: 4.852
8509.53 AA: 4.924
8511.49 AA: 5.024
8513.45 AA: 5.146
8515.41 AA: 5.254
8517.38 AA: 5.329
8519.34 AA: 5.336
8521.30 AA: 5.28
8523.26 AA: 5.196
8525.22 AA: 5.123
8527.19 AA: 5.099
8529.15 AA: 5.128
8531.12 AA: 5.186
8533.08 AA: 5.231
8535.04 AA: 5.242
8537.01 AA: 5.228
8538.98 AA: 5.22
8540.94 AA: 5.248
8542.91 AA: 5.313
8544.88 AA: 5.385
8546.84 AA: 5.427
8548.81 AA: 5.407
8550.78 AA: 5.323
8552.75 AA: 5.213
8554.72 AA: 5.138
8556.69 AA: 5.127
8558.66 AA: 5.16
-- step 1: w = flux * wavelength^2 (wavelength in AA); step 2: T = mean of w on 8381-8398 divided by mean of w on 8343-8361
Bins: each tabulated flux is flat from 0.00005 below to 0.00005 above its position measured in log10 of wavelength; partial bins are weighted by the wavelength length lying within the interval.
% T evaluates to 0.91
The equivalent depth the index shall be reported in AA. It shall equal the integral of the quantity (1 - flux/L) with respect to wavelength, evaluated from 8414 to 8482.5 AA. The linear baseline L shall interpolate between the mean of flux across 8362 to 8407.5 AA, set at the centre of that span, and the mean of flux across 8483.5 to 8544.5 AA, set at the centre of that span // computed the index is -3.7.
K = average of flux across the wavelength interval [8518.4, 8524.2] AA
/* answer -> 5.27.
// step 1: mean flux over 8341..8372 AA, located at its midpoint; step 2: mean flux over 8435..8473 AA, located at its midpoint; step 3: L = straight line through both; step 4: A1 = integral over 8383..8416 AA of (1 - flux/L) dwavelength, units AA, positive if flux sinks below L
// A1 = 1.8 AA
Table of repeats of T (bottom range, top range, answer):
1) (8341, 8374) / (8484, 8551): 0.95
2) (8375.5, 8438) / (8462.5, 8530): 0.99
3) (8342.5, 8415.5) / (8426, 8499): 1.01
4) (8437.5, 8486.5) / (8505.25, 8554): 0.98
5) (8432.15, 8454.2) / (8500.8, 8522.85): 0.95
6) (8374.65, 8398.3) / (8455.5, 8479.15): 1.09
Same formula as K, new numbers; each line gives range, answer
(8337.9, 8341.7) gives 4.92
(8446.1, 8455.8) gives 5.53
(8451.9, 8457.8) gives 5.5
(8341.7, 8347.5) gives 4.99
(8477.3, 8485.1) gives 5.13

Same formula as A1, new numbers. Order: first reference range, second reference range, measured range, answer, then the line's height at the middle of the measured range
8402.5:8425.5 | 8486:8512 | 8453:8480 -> -2.6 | 5.04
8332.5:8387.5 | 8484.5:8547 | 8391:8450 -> -1.3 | 5.26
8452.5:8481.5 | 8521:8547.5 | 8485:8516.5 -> 2.4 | 5.37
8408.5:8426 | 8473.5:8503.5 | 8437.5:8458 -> -0.8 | 5.18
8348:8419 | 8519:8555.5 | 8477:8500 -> 1.2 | 5.3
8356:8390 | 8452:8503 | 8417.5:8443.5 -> -0.5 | 5.32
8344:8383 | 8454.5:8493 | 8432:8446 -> 0.3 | 5.43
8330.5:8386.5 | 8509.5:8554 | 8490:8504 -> 1.0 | 5.26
